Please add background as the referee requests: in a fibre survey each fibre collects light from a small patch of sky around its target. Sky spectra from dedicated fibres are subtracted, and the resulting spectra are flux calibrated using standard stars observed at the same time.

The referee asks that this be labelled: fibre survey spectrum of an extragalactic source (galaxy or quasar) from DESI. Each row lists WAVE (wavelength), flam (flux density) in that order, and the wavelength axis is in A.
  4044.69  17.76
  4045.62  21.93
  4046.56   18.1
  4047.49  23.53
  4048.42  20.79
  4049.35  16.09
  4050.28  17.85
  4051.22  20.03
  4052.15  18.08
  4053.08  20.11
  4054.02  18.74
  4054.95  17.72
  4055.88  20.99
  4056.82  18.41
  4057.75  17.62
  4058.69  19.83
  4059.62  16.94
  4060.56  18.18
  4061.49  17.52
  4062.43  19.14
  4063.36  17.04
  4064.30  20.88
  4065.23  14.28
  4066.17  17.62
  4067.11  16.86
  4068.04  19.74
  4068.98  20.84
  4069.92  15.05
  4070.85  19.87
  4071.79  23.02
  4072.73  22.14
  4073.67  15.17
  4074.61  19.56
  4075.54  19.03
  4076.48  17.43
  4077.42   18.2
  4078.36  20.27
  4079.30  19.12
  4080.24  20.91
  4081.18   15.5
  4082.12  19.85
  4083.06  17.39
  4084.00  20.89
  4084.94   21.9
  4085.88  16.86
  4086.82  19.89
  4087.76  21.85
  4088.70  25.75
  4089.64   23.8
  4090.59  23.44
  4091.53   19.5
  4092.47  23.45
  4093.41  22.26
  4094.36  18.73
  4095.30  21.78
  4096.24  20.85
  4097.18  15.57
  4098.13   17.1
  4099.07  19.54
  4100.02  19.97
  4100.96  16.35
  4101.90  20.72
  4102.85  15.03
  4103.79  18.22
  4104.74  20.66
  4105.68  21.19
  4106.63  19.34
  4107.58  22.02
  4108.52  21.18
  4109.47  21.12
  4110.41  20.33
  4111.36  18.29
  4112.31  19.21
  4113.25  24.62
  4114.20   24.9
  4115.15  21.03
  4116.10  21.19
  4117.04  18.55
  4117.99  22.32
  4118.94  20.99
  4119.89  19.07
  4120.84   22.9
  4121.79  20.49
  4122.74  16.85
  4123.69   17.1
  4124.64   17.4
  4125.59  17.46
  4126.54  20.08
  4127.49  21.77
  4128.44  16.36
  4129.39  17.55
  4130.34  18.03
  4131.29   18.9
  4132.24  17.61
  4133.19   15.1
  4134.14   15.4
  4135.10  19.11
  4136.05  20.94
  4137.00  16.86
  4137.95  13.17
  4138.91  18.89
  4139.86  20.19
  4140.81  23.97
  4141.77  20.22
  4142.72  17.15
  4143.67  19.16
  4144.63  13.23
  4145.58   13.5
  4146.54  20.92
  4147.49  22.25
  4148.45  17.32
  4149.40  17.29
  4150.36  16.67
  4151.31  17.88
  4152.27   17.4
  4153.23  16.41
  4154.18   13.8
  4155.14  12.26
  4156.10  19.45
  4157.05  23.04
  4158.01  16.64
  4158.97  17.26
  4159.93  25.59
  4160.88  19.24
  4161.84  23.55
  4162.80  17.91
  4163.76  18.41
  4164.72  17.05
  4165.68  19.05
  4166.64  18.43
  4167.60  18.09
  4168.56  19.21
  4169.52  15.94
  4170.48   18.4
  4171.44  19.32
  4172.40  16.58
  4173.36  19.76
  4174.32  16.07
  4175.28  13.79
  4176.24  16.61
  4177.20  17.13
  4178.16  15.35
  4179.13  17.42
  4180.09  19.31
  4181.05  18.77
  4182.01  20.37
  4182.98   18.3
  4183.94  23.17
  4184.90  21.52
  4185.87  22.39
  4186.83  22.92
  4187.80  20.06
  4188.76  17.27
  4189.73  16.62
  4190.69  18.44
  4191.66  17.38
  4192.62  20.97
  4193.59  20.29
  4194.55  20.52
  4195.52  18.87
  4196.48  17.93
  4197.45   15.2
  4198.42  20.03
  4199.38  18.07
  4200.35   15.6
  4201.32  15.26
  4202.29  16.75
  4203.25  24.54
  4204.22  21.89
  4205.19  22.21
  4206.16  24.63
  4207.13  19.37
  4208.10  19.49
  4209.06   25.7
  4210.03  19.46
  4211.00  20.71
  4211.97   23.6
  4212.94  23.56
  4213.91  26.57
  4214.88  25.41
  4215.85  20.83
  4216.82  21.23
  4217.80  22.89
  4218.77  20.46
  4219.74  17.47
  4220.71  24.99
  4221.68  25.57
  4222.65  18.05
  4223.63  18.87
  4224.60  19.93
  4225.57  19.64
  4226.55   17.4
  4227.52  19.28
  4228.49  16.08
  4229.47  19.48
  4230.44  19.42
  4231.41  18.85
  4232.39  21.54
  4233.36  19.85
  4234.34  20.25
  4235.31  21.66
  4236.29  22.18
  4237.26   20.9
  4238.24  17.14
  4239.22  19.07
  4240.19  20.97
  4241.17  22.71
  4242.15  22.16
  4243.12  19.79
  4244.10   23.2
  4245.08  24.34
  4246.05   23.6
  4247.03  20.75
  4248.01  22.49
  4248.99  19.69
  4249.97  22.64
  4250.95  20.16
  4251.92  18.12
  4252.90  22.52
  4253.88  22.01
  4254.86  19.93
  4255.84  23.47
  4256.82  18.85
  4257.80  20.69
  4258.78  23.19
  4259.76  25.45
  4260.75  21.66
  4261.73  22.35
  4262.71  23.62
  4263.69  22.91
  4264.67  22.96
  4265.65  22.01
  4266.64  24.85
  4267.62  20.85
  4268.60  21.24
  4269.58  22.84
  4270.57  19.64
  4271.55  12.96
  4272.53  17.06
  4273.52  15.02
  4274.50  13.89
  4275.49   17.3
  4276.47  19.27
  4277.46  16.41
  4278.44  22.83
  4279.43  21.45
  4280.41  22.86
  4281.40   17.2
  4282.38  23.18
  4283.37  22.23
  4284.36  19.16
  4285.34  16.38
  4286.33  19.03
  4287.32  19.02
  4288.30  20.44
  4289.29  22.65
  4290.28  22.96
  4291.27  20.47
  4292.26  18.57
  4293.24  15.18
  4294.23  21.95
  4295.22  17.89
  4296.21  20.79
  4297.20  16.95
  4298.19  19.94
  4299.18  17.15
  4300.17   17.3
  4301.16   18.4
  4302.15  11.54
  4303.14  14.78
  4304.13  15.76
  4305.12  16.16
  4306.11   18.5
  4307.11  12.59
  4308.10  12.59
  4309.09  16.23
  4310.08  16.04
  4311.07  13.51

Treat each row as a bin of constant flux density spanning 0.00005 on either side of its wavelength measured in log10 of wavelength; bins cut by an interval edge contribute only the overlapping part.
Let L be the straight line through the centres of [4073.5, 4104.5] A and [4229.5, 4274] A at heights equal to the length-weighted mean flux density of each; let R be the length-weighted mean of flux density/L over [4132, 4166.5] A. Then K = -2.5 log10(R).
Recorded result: 0.11 mag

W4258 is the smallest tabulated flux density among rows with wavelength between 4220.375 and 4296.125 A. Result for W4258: 12.96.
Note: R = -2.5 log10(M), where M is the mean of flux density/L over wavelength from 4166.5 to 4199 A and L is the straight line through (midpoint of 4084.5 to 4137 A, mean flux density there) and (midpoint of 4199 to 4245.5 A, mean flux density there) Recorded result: 0.10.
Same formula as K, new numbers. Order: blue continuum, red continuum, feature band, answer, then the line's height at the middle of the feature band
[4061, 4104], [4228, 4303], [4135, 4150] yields 0.072 mag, 19.6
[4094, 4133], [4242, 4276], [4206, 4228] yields -0.048 mag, 20.6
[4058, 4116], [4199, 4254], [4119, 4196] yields 0.101 mag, 20.3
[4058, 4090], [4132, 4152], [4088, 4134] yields -0.078 mag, 18.5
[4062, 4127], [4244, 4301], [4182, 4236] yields -0.011 mag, 20.1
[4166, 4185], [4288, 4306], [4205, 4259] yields -0.164 mag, 18.2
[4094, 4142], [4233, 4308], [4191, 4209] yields 0.007 mag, 19.7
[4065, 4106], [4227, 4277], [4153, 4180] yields 0.120 mag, 20.1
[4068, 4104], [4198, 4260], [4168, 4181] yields 0.179 mag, 20.5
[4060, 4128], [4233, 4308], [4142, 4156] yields 0.168 mag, 19.8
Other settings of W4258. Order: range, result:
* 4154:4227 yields 12.26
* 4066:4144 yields 13.17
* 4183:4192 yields 16.62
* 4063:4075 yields 14.28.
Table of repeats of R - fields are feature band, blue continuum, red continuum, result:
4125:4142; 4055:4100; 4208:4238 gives 0.091 mag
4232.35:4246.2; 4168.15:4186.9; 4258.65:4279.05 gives -0.078 mag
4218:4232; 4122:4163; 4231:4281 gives 0.018 mag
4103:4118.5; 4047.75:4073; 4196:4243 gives -0.080 mag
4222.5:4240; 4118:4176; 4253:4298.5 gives 0.006 mag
